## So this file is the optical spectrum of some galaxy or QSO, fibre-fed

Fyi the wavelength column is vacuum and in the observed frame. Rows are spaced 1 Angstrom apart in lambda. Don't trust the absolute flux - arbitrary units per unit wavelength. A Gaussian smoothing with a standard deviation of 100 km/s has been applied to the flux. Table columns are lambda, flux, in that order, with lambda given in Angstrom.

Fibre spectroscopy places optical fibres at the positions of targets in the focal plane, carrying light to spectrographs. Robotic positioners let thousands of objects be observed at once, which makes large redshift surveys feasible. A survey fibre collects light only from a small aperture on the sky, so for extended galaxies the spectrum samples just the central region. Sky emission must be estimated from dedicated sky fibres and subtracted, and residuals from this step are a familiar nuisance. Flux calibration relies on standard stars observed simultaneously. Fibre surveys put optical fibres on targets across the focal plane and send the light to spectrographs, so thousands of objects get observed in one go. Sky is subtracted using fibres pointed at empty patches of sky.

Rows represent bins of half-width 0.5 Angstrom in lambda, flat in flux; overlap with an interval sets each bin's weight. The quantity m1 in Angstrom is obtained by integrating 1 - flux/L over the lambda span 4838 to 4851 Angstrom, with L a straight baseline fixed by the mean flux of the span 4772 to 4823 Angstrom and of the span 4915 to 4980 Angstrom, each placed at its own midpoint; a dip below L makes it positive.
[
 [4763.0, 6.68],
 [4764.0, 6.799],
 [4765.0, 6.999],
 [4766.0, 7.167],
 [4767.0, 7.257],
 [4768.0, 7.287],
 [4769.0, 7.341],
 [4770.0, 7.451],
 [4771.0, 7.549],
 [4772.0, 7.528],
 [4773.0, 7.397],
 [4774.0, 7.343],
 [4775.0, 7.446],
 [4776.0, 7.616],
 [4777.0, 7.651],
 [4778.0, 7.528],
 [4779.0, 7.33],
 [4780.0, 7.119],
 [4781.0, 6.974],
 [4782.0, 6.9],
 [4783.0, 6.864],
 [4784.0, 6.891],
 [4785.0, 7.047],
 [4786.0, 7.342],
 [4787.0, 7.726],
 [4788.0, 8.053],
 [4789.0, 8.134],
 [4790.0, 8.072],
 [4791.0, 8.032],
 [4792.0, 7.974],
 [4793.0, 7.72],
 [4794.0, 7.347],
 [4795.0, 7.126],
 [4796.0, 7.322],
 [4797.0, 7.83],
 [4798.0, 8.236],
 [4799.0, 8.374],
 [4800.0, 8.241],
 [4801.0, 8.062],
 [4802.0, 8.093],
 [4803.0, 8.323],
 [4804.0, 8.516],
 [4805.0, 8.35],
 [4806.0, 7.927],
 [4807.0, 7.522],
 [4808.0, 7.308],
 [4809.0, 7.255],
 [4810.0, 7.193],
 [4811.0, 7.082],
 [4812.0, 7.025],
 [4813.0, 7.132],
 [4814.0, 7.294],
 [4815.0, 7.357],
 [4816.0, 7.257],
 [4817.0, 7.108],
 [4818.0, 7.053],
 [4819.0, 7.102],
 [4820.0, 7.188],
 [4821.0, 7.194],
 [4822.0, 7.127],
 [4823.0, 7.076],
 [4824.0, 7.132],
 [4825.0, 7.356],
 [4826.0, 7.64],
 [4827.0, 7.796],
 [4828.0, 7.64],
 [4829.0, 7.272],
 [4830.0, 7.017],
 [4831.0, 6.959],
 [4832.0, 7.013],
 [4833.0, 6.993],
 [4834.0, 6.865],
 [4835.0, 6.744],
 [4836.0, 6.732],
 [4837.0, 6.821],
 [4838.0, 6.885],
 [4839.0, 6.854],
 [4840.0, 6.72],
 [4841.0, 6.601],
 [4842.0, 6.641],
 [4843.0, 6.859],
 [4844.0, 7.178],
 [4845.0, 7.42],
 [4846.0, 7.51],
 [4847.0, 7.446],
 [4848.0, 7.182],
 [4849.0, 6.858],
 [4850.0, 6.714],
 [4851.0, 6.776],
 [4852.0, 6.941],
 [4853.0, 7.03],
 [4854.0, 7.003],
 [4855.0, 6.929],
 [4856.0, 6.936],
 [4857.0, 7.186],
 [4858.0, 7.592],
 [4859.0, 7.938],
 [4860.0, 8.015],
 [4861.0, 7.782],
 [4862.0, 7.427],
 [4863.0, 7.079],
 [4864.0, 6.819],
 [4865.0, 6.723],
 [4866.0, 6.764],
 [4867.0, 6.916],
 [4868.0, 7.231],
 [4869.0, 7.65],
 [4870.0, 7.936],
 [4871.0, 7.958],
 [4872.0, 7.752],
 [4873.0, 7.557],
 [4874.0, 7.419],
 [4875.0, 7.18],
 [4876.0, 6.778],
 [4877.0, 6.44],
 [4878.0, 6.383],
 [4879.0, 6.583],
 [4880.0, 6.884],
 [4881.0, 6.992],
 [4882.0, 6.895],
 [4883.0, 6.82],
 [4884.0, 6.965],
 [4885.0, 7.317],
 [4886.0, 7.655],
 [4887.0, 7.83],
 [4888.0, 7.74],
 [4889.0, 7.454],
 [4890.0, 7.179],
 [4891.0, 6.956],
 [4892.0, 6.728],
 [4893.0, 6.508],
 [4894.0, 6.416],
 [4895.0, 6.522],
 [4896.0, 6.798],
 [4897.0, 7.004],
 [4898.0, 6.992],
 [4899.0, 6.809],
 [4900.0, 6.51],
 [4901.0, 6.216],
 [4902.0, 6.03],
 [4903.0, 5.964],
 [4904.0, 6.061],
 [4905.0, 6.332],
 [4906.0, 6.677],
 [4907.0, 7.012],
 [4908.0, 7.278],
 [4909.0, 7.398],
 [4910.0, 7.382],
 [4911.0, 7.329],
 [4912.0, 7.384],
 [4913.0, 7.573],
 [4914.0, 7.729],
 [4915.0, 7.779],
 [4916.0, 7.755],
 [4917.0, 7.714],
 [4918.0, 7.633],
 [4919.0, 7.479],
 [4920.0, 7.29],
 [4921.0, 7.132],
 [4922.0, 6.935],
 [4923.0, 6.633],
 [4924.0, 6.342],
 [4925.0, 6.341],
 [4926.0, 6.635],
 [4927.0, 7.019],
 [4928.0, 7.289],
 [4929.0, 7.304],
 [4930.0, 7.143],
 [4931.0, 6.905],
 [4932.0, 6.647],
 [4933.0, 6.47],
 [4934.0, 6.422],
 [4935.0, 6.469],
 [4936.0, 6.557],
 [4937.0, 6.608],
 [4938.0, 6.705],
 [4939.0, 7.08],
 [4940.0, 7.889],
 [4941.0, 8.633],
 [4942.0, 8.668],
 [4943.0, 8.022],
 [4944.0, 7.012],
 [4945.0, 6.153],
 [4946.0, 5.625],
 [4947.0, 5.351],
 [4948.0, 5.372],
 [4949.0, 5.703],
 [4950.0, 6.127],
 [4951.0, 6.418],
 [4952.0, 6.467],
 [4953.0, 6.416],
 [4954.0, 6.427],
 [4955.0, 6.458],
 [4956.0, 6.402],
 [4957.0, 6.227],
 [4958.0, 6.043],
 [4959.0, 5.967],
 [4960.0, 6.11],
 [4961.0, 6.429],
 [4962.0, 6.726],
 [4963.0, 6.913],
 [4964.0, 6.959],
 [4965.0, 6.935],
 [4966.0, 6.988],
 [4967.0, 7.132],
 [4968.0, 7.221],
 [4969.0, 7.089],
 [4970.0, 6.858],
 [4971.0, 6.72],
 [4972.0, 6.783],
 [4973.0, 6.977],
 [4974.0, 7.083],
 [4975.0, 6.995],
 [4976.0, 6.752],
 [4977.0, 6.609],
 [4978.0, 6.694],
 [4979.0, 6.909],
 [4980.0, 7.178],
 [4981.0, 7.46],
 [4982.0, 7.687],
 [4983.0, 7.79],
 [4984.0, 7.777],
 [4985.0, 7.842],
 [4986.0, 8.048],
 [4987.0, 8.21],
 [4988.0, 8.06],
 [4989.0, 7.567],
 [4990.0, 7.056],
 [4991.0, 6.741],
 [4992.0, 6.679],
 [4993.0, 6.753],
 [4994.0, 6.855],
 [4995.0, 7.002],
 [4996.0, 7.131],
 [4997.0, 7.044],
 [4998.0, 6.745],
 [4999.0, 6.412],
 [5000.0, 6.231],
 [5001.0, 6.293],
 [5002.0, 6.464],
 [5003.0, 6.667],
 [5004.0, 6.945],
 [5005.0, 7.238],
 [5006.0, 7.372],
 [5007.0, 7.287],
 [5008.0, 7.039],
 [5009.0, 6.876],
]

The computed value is 0.5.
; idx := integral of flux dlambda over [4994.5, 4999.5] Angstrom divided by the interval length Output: 6.87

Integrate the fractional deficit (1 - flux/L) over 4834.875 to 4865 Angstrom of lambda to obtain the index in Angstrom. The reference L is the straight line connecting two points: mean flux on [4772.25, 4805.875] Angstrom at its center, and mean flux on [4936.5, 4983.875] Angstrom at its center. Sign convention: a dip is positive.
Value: 1.1 Angstrom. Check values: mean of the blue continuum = 7.67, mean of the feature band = 7.09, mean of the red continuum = 6.79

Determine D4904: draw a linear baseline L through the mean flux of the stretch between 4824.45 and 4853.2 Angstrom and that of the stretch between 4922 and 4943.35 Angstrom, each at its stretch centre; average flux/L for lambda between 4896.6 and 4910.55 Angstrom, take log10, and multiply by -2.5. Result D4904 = 0.05 mag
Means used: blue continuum 7.05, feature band 6.69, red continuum 7.03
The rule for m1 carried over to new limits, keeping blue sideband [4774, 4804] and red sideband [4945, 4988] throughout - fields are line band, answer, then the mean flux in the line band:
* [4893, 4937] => 0.7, 6.91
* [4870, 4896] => 0.3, 7.09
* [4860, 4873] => -0.2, 7.37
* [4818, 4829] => 0.2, 7.31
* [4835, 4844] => 0.7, 6.79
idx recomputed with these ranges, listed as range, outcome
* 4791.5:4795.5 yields 7.54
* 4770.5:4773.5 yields 7.49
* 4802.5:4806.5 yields 8.28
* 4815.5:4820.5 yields 7.14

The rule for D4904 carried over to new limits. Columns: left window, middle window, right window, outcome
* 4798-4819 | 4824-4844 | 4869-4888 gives 0.067 mag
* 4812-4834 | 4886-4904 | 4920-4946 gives 0.040 mag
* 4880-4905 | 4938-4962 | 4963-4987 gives 0.079 mag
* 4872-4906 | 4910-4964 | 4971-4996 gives 0.032 mag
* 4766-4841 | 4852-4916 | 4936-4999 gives 0.011 mag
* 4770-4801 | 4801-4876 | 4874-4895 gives -0.001 mag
